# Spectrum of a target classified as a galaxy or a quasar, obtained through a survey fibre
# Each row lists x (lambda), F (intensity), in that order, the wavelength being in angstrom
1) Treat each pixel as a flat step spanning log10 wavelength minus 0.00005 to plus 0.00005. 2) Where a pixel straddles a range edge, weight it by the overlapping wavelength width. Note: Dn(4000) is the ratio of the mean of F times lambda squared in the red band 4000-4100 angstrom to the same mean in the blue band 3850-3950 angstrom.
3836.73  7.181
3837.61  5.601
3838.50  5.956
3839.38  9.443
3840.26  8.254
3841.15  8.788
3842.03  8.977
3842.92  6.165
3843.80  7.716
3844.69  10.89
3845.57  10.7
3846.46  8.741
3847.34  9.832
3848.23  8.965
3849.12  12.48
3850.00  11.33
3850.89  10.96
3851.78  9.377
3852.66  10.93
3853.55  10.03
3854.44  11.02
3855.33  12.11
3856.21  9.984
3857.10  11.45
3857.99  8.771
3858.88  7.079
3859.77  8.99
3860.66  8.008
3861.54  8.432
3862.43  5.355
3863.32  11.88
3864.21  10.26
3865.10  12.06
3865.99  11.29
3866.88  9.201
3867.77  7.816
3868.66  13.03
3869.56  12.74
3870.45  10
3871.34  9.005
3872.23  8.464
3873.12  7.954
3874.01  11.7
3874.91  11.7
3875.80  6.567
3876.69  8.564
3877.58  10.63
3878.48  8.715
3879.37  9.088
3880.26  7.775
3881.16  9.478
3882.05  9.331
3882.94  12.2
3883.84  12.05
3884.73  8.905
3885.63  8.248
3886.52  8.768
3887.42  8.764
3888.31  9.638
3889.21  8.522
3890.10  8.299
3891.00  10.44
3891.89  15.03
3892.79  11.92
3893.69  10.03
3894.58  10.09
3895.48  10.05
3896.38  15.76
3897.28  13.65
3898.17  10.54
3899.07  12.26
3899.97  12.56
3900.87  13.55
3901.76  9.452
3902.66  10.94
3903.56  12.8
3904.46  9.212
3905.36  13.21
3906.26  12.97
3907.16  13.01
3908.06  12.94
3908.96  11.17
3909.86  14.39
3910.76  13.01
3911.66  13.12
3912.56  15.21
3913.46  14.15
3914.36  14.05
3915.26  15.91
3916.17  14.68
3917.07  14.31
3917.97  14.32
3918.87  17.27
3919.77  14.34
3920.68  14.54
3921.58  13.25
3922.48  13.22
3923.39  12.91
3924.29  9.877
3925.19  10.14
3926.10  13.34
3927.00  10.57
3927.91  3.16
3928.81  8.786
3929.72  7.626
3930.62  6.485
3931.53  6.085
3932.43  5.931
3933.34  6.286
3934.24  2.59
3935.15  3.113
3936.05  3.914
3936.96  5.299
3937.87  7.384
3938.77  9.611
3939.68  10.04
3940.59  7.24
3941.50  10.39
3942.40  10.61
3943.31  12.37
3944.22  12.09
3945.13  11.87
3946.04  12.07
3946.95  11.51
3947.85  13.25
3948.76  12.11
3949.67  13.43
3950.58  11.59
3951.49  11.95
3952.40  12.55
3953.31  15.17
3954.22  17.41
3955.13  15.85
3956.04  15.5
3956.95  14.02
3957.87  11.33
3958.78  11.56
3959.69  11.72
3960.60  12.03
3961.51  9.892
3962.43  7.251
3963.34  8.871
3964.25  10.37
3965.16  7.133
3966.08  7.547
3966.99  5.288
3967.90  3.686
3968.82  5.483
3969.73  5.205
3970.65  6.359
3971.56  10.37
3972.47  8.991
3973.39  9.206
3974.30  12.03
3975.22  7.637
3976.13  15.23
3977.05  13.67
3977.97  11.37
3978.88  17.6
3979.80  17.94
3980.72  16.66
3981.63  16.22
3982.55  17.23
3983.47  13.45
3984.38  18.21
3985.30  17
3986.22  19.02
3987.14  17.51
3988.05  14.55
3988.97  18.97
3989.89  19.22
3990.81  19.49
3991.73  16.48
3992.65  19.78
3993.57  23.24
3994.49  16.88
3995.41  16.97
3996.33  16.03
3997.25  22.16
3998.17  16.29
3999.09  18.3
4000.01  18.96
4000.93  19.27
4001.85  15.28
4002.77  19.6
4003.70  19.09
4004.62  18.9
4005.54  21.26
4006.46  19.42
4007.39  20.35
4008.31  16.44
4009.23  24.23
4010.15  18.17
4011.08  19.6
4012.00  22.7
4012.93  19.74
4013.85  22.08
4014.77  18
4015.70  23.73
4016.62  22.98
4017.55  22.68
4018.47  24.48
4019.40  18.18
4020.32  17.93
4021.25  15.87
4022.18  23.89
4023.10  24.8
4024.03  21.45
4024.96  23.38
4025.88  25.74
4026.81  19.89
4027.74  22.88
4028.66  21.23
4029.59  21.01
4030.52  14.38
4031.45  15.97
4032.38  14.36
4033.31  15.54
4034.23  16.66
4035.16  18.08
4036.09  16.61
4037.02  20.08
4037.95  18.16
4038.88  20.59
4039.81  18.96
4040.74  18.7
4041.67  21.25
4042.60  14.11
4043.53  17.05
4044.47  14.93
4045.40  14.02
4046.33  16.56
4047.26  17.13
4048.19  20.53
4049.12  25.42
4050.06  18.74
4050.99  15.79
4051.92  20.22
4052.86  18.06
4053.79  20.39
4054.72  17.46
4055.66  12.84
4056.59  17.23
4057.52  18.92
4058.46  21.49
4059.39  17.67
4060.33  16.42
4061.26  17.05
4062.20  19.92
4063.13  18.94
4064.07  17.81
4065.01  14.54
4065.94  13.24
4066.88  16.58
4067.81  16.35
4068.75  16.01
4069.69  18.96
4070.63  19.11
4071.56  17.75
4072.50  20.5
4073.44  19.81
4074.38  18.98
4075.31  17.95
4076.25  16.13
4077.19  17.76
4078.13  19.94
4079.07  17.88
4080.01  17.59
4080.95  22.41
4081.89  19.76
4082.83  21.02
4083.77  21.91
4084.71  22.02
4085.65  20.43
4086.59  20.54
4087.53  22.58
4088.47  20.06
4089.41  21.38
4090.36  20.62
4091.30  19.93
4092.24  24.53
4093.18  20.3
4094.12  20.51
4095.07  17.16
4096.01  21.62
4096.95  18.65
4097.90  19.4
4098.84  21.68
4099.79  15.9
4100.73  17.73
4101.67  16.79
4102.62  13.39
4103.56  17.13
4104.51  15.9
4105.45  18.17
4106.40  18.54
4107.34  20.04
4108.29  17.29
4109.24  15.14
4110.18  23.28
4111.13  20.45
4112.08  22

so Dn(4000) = 2.0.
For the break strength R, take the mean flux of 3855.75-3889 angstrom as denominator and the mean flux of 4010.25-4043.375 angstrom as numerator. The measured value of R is 2.07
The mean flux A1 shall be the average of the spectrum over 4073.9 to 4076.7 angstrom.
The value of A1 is 17.7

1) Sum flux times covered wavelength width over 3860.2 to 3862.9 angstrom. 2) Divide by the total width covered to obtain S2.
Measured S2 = 7.33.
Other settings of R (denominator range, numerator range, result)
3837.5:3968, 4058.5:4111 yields 1.79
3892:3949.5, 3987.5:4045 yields 1.74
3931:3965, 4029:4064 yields 1.73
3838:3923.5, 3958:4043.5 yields 1.54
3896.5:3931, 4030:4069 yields 1.42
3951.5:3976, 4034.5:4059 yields 1.78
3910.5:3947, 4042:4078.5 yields 1.69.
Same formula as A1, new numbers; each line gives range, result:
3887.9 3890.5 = 8.82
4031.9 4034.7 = 15.6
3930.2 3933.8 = 6.18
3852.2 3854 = 10.5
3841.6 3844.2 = 7.61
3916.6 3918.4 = 14.4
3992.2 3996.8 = 18.6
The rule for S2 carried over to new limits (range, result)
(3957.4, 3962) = 11.3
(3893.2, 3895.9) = 10.1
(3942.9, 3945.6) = 12.1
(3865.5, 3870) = 10.8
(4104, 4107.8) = 18.2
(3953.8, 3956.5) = 16.2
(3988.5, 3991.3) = 19.1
